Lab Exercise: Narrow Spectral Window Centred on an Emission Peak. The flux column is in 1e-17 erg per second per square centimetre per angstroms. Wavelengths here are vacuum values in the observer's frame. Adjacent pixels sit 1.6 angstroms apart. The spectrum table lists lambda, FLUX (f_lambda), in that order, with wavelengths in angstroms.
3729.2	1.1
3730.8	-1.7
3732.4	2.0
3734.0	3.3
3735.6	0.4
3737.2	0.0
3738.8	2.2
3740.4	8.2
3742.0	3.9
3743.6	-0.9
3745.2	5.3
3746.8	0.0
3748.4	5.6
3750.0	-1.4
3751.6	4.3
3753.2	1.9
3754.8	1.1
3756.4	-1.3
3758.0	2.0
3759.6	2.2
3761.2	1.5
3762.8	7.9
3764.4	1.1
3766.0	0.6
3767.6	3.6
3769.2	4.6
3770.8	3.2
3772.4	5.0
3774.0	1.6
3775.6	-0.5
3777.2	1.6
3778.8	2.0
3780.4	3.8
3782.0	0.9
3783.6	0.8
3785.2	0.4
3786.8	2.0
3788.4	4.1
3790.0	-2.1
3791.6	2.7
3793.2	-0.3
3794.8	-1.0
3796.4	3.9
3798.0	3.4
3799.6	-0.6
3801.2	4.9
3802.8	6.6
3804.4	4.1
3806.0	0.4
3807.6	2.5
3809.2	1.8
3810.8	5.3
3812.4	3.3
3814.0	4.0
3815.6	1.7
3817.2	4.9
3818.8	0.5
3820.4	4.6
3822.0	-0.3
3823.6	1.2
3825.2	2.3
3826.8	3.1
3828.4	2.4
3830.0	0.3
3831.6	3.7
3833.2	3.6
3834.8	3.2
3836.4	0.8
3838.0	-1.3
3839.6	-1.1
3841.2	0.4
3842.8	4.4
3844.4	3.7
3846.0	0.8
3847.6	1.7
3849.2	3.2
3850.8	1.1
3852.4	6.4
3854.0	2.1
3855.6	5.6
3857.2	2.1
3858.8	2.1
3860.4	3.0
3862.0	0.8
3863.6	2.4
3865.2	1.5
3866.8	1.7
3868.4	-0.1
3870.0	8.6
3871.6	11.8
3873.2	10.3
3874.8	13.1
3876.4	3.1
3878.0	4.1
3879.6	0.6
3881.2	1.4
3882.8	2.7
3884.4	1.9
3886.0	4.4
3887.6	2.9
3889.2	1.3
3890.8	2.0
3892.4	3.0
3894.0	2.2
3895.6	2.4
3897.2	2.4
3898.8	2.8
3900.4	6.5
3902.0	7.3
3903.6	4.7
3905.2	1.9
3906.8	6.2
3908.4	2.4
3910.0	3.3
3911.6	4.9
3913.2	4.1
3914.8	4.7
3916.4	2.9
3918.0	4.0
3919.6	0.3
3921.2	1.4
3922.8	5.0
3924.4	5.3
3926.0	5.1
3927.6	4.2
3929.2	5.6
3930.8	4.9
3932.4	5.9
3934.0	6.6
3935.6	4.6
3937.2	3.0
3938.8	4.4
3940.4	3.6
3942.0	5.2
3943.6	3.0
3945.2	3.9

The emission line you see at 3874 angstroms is [O II] 3727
